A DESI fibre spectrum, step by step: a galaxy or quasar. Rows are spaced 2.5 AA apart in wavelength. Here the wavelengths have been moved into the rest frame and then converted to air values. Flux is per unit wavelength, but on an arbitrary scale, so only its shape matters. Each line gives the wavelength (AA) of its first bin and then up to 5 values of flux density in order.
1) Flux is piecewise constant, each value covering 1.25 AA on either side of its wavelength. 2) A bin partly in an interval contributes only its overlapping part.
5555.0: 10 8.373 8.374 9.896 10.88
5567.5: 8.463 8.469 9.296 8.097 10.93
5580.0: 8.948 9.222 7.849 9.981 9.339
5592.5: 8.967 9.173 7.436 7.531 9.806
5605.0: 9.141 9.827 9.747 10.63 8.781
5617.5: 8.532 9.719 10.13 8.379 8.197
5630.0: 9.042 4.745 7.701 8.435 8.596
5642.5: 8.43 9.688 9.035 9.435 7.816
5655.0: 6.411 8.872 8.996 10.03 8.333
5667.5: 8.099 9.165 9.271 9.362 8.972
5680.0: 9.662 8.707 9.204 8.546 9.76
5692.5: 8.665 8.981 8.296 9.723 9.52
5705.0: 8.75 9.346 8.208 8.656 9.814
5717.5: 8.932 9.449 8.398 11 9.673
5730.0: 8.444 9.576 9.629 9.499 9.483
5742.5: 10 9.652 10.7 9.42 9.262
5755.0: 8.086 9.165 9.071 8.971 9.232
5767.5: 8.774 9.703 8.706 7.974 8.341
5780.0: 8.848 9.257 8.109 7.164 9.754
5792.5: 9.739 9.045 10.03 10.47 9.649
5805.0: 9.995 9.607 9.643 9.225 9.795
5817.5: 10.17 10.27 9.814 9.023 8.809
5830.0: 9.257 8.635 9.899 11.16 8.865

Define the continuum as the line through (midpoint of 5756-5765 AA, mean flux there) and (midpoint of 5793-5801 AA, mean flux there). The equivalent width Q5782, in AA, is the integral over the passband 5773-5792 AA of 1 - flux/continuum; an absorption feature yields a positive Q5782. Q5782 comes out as 1.9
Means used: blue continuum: 9.06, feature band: 8.55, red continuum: 9.82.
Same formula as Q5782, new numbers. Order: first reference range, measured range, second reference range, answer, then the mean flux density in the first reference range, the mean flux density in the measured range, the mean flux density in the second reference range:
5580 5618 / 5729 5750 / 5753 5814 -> -1.2 AA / 9.07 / 9.62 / 9.11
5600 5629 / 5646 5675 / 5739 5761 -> 1.9 AA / 9.27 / 8.72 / 9.43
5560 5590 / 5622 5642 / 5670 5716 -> 2.3 AA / 9.24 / 8.09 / 9.08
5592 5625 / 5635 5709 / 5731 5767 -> 3.1 AA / 9.16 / 8.88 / 9.39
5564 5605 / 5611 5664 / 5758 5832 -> 2.5 AA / 9.02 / 8.65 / 9.25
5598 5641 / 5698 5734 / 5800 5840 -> -0.2 AA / 8.74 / 9.23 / 9.66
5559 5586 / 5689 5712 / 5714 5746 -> 1.0 AA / 9.15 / 9.01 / 9.5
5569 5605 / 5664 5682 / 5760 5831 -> 0.2 AA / 8.94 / 8.98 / 9.26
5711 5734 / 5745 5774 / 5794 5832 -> 0.8 AA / 9.32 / 9.2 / 9.64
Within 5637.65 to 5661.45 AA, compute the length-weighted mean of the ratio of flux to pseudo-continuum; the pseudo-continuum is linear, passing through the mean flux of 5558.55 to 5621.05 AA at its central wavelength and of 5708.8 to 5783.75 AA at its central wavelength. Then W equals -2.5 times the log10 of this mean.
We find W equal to 0.071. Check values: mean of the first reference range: 9.16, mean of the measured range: 8.59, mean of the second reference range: 9.2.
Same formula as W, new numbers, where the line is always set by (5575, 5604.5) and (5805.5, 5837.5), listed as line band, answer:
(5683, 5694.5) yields 0.026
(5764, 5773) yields 0.037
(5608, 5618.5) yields -0.051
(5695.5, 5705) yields 0.019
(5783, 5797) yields 0.077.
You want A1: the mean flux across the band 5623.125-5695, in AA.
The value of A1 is 8.65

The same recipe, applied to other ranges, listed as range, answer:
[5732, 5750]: 9.77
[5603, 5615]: 9.72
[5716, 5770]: 9.36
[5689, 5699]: 8.92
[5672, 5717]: 9.07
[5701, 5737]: 9.25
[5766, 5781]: 8.73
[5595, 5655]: 8.69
